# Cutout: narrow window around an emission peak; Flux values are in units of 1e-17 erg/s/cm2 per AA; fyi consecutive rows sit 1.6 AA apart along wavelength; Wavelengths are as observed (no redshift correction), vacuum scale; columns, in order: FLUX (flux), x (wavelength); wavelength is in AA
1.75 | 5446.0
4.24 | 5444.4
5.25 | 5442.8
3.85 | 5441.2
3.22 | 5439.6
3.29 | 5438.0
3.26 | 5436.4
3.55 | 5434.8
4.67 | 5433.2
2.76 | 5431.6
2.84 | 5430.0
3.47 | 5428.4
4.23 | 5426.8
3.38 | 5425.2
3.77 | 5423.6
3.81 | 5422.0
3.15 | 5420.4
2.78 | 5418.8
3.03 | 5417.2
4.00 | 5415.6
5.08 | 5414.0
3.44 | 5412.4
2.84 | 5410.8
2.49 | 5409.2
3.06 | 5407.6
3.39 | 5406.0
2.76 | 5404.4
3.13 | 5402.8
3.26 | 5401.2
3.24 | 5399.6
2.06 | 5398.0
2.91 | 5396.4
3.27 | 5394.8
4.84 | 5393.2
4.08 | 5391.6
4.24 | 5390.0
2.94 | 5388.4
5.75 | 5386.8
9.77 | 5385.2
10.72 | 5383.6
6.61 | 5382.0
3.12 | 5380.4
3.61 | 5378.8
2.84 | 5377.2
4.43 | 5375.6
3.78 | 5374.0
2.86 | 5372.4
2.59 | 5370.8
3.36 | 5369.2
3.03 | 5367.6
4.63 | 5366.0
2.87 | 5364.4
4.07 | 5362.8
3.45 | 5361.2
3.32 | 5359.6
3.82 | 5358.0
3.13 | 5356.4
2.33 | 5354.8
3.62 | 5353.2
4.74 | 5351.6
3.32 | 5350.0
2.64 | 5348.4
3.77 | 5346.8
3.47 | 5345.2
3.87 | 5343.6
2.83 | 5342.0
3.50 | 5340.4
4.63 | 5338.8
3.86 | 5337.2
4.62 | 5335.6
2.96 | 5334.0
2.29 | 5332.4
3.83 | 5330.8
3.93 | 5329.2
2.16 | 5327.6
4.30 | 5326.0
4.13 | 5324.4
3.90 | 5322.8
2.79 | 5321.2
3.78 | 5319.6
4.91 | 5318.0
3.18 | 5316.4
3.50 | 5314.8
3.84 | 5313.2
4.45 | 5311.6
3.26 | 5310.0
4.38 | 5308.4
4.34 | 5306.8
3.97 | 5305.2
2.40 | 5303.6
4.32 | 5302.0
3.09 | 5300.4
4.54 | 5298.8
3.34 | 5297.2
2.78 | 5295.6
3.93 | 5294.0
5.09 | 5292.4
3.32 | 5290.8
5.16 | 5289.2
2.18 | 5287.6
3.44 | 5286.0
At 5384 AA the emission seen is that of H-beta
